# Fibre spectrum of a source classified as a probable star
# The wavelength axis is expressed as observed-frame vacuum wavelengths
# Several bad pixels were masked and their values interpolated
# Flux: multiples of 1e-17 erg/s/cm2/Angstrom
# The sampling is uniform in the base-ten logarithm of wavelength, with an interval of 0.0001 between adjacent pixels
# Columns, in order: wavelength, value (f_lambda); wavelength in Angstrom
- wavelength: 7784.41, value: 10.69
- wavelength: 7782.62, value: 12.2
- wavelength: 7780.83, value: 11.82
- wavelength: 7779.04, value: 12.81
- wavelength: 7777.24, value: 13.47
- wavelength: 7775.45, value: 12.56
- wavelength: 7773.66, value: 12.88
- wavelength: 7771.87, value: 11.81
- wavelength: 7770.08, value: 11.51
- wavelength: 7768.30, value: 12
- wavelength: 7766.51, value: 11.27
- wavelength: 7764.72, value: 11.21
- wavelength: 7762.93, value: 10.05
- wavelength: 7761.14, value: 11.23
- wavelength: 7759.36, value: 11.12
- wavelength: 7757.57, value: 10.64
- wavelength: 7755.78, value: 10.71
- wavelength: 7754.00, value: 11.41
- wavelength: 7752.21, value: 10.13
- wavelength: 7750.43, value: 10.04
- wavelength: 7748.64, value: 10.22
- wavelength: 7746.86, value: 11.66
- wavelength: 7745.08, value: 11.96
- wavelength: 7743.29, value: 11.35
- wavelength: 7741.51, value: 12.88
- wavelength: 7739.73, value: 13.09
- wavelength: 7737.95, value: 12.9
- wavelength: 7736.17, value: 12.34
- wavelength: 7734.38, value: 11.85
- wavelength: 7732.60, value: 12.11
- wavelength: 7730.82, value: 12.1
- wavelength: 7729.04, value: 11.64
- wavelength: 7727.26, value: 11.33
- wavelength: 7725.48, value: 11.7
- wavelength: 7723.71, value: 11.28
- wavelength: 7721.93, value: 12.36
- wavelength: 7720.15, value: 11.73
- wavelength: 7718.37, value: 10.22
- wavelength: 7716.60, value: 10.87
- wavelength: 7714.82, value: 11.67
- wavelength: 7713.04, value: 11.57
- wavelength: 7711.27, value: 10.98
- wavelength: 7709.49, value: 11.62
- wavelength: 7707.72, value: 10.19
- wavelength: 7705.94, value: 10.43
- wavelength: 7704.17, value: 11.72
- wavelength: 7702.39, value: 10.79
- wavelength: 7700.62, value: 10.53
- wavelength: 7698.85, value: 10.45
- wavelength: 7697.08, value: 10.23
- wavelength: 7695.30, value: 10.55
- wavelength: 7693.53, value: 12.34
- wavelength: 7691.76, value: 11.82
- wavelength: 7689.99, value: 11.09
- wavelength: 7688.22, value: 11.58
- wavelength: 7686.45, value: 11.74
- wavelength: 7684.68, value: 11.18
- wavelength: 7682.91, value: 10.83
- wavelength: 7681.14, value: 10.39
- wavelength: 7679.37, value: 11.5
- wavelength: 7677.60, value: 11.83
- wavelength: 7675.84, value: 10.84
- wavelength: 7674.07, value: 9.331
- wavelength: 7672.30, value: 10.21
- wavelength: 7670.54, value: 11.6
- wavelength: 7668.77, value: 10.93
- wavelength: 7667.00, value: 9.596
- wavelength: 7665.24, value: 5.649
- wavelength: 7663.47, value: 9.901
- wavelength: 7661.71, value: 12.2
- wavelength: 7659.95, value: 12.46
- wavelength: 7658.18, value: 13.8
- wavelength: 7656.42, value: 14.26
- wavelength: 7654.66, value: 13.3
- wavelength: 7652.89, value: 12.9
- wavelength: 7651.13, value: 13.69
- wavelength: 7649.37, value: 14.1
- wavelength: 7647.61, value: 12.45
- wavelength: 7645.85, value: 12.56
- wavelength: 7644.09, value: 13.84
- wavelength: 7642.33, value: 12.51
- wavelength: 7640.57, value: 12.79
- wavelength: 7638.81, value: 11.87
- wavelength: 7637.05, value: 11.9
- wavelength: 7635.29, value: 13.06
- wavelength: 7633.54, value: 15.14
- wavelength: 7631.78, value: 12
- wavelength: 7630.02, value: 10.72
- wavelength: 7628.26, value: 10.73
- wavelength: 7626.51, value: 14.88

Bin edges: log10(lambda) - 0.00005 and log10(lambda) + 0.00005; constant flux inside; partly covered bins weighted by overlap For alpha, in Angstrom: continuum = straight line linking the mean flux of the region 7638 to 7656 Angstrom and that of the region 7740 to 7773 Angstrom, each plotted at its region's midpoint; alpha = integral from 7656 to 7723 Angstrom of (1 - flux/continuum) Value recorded 6.9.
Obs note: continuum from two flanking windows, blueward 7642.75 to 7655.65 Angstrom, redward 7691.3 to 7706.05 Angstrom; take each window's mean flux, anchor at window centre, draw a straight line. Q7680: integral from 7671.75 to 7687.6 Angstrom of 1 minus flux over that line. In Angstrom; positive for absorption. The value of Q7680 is 1.3 Angstrom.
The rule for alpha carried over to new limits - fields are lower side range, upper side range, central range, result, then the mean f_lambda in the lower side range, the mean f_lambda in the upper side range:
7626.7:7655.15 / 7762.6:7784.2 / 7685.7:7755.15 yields 5.1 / 12.8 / 12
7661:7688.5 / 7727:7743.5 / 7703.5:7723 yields 0.7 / 10.5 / 12.2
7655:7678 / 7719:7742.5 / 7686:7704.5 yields 0.6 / 11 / 12.1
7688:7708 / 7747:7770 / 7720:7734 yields -1.1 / 11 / 10.9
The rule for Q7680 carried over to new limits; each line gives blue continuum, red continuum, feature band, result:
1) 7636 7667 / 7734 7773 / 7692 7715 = 1.6 Angstrom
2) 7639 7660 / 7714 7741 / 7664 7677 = 3.1 Angstrom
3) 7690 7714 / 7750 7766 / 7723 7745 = -2.4 Angstrom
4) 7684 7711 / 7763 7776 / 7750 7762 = 0.9 Angstrom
